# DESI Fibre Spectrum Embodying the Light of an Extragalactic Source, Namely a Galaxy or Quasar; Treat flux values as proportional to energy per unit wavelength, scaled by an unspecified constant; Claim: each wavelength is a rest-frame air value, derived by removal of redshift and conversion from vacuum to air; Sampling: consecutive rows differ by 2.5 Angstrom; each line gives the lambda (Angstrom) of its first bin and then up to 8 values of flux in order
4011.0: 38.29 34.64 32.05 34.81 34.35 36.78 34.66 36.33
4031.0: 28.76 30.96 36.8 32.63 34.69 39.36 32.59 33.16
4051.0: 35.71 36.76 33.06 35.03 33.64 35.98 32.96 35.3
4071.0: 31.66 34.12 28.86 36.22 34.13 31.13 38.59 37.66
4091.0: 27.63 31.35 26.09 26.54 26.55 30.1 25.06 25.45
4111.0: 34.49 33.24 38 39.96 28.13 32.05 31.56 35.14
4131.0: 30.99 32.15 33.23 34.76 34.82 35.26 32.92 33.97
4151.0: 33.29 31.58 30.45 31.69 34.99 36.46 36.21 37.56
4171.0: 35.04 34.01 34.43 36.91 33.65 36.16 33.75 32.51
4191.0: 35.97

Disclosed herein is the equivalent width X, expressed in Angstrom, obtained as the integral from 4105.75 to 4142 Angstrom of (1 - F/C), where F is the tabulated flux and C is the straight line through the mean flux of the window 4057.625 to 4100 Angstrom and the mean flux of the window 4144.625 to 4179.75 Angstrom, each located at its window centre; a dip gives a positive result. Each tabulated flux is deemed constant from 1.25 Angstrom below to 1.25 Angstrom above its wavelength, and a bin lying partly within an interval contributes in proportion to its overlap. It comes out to 0.8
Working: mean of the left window 32.7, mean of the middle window 32.8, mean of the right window 34.3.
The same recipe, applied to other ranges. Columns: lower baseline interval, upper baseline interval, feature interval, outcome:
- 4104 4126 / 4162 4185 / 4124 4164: 0.6 Angstrom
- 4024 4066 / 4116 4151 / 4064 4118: 3.4 Angstrom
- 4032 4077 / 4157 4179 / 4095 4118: 3.1 Angstrom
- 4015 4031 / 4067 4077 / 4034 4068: -1.4 Angstrom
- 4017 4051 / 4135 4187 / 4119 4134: 1.0 Angstrom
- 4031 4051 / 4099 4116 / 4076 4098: -1.0 Angstrom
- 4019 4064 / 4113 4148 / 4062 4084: 0.5 Angstrom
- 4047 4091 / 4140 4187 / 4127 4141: 0.4 Angstrom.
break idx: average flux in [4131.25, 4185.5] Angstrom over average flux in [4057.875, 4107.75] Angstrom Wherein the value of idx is 1.1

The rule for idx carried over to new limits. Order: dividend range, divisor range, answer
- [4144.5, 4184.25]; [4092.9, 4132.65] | 1.11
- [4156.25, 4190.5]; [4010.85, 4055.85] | 1.01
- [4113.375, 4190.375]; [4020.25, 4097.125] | 1.01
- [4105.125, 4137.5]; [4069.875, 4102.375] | 1.03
